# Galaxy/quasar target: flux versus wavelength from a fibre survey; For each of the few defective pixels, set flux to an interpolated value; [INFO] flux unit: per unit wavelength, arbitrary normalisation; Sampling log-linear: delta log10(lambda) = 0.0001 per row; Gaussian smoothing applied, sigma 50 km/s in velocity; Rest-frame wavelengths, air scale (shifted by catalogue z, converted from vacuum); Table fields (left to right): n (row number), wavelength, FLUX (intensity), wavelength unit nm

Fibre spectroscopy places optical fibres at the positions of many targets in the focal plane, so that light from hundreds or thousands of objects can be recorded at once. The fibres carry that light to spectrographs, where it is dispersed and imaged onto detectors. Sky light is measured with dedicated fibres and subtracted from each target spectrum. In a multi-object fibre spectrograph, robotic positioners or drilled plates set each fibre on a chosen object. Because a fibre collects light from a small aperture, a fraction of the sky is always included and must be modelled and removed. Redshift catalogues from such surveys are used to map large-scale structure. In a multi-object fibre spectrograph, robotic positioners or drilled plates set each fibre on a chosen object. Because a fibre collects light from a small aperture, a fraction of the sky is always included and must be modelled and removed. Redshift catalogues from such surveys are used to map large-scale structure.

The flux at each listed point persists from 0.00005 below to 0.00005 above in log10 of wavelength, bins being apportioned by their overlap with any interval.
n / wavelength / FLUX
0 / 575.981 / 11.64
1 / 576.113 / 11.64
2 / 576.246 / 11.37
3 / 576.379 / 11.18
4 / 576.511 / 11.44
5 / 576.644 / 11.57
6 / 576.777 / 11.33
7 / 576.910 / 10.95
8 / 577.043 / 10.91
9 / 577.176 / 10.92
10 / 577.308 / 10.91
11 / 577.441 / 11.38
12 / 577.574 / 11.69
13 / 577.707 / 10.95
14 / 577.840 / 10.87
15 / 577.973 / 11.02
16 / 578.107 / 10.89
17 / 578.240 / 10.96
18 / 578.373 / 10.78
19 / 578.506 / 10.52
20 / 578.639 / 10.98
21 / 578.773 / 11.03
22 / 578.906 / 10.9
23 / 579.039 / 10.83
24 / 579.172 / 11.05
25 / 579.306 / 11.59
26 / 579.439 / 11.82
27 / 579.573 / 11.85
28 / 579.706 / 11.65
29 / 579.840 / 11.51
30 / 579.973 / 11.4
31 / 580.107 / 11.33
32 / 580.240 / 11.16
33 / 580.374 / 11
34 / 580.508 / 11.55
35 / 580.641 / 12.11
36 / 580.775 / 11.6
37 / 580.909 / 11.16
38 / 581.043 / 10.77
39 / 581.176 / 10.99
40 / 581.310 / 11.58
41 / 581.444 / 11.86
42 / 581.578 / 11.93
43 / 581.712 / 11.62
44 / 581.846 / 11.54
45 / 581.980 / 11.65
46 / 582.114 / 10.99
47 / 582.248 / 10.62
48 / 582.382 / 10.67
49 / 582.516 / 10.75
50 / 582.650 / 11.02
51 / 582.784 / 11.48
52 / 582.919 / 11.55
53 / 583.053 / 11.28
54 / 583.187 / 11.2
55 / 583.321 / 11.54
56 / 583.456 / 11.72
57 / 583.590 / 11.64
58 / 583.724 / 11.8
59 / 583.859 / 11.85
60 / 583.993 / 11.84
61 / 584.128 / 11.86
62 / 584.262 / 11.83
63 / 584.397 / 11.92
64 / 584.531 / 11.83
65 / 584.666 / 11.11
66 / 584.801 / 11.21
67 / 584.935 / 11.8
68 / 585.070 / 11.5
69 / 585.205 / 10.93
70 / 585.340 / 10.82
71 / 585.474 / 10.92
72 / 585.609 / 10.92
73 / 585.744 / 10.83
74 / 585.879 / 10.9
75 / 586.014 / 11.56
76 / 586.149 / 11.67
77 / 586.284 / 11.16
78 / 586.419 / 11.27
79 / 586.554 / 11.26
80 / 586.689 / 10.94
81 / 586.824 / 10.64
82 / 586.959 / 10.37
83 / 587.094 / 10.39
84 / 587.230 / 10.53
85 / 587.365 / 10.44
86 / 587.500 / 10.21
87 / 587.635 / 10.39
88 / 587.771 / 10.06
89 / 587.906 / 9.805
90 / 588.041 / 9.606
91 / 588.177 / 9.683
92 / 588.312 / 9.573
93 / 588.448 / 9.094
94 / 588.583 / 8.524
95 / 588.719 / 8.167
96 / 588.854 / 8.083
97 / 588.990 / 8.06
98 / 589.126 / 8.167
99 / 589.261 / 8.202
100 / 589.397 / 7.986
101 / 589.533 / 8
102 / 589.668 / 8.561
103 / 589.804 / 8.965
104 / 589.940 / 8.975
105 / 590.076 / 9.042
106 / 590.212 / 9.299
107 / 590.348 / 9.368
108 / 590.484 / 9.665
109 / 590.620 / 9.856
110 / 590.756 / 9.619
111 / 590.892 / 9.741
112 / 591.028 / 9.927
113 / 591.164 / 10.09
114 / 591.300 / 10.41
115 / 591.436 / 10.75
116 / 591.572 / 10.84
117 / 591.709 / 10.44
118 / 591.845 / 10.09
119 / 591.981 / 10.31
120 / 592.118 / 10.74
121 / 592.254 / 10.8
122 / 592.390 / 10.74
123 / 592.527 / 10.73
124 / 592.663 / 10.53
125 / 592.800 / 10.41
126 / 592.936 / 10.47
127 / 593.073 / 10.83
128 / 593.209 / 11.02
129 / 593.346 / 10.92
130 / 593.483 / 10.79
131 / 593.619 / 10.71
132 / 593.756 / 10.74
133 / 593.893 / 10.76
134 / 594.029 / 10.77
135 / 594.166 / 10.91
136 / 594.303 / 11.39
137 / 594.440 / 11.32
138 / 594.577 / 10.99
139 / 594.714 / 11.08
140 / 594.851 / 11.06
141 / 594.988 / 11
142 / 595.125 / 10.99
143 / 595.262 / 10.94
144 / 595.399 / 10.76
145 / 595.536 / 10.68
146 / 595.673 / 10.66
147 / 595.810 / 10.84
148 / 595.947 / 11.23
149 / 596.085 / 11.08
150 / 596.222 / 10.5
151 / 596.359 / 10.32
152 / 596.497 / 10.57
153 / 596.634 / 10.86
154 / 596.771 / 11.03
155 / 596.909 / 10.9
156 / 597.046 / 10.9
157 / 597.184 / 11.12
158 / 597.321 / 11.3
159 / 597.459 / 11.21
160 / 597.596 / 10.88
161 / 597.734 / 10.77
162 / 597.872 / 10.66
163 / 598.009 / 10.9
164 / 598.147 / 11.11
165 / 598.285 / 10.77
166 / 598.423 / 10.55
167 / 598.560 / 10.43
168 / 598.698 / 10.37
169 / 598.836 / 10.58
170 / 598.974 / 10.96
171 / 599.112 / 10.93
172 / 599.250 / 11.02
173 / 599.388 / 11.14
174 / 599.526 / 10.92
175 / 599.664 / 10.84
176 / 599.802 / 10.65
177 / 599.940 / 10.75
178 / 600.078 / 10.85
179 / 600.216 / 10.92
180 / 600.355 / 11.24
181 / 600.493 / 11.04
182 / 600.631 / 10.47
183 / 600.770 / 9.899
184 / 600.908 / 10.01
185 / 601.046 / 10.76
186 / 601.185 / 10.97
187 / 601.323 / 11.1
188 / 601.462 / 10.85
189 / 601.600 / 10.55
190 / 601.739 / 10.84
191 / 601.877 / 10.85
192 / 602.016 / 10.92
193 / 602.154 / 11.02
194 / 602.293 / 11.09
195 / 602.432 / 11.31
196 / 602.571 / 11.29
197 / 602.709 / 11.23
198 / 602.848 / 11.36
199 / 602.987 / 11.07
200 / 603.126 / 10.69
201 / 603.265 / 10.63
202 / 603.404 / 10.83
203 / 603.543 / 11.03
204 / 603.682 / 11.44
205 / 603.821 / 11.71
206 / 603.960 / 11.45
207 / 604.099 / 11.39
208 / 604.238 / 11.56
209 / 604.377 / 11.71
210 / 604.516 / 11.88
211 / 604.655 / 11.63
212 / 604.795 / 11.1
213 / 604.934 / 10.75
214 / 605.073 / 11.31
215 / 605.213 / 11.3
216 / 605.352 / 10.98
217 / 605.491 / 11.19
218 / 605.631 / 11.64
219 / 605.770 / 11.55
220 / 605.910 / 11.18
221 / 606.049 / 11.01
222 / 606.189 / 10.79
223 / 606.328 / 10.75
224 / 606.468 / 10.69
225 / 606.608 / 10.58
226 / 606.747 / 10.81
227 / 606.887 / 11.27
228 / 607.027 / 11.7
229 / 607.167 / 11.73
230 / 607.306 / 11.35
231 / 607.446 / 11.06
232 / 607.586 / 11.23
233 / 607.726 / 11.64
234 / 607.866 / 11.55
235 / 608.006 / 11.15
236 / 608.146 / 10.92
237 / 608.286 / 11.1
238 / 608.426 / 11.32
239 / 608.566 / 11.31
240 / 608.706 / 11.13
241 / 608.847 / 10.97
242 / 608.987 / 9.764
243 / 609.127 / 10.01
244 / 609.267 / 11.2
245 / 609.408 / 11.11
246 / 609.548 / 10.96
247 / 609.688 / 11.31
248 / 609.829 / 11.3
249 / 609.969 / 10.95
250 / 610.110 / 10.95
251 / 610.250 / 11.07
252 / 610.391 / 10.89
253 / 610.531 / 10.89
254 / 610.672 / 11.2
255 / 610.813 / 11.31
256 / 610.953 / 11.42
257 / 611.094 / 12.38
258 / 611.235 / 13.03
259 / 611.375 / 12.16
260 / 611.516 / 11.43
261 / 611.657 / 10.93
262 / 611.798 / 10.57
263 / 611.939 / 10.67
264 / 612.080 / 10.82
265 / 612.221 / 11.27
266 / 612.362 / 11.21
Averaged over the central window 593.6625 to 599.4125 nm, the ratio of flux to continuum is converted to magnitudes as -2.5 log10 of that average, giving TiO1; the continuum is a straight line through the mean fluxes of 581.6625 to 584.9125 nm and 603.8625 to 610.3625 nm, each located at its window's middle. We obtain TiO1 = 0.04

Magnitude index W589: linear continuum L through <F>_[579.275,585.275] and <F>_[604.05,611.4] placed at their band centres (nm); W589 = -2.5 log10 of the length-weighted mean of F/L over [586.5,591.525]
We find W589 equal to 0.194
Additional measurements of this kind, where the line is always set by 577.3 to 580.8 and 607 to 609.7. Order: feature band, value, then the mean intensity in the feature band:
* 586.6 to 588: 0.083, 10.4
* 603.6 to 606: -0.026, 11.4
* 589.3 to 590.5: 0.259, 8.82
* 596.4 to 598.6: 0.028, 10.9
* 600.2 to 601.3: 0.048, 10.7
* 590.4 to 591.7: 0.110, 10.1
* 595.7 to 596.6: 0.041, 10.8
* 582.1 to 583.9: -0.007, 11.3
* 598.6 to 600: 0.034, 10.8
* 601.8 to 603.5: 0.011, 11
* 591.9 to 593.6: 0.049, 10.7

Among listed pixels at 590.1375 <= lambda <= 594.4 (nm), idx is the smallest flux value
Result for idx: 9.299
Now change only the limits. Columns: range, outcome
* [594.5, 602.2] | 9.899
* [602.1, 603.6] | 10.63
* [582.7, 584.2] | 11.2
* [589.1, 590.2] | 7.986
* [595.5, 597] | 10.32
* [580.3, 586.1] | 10.62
